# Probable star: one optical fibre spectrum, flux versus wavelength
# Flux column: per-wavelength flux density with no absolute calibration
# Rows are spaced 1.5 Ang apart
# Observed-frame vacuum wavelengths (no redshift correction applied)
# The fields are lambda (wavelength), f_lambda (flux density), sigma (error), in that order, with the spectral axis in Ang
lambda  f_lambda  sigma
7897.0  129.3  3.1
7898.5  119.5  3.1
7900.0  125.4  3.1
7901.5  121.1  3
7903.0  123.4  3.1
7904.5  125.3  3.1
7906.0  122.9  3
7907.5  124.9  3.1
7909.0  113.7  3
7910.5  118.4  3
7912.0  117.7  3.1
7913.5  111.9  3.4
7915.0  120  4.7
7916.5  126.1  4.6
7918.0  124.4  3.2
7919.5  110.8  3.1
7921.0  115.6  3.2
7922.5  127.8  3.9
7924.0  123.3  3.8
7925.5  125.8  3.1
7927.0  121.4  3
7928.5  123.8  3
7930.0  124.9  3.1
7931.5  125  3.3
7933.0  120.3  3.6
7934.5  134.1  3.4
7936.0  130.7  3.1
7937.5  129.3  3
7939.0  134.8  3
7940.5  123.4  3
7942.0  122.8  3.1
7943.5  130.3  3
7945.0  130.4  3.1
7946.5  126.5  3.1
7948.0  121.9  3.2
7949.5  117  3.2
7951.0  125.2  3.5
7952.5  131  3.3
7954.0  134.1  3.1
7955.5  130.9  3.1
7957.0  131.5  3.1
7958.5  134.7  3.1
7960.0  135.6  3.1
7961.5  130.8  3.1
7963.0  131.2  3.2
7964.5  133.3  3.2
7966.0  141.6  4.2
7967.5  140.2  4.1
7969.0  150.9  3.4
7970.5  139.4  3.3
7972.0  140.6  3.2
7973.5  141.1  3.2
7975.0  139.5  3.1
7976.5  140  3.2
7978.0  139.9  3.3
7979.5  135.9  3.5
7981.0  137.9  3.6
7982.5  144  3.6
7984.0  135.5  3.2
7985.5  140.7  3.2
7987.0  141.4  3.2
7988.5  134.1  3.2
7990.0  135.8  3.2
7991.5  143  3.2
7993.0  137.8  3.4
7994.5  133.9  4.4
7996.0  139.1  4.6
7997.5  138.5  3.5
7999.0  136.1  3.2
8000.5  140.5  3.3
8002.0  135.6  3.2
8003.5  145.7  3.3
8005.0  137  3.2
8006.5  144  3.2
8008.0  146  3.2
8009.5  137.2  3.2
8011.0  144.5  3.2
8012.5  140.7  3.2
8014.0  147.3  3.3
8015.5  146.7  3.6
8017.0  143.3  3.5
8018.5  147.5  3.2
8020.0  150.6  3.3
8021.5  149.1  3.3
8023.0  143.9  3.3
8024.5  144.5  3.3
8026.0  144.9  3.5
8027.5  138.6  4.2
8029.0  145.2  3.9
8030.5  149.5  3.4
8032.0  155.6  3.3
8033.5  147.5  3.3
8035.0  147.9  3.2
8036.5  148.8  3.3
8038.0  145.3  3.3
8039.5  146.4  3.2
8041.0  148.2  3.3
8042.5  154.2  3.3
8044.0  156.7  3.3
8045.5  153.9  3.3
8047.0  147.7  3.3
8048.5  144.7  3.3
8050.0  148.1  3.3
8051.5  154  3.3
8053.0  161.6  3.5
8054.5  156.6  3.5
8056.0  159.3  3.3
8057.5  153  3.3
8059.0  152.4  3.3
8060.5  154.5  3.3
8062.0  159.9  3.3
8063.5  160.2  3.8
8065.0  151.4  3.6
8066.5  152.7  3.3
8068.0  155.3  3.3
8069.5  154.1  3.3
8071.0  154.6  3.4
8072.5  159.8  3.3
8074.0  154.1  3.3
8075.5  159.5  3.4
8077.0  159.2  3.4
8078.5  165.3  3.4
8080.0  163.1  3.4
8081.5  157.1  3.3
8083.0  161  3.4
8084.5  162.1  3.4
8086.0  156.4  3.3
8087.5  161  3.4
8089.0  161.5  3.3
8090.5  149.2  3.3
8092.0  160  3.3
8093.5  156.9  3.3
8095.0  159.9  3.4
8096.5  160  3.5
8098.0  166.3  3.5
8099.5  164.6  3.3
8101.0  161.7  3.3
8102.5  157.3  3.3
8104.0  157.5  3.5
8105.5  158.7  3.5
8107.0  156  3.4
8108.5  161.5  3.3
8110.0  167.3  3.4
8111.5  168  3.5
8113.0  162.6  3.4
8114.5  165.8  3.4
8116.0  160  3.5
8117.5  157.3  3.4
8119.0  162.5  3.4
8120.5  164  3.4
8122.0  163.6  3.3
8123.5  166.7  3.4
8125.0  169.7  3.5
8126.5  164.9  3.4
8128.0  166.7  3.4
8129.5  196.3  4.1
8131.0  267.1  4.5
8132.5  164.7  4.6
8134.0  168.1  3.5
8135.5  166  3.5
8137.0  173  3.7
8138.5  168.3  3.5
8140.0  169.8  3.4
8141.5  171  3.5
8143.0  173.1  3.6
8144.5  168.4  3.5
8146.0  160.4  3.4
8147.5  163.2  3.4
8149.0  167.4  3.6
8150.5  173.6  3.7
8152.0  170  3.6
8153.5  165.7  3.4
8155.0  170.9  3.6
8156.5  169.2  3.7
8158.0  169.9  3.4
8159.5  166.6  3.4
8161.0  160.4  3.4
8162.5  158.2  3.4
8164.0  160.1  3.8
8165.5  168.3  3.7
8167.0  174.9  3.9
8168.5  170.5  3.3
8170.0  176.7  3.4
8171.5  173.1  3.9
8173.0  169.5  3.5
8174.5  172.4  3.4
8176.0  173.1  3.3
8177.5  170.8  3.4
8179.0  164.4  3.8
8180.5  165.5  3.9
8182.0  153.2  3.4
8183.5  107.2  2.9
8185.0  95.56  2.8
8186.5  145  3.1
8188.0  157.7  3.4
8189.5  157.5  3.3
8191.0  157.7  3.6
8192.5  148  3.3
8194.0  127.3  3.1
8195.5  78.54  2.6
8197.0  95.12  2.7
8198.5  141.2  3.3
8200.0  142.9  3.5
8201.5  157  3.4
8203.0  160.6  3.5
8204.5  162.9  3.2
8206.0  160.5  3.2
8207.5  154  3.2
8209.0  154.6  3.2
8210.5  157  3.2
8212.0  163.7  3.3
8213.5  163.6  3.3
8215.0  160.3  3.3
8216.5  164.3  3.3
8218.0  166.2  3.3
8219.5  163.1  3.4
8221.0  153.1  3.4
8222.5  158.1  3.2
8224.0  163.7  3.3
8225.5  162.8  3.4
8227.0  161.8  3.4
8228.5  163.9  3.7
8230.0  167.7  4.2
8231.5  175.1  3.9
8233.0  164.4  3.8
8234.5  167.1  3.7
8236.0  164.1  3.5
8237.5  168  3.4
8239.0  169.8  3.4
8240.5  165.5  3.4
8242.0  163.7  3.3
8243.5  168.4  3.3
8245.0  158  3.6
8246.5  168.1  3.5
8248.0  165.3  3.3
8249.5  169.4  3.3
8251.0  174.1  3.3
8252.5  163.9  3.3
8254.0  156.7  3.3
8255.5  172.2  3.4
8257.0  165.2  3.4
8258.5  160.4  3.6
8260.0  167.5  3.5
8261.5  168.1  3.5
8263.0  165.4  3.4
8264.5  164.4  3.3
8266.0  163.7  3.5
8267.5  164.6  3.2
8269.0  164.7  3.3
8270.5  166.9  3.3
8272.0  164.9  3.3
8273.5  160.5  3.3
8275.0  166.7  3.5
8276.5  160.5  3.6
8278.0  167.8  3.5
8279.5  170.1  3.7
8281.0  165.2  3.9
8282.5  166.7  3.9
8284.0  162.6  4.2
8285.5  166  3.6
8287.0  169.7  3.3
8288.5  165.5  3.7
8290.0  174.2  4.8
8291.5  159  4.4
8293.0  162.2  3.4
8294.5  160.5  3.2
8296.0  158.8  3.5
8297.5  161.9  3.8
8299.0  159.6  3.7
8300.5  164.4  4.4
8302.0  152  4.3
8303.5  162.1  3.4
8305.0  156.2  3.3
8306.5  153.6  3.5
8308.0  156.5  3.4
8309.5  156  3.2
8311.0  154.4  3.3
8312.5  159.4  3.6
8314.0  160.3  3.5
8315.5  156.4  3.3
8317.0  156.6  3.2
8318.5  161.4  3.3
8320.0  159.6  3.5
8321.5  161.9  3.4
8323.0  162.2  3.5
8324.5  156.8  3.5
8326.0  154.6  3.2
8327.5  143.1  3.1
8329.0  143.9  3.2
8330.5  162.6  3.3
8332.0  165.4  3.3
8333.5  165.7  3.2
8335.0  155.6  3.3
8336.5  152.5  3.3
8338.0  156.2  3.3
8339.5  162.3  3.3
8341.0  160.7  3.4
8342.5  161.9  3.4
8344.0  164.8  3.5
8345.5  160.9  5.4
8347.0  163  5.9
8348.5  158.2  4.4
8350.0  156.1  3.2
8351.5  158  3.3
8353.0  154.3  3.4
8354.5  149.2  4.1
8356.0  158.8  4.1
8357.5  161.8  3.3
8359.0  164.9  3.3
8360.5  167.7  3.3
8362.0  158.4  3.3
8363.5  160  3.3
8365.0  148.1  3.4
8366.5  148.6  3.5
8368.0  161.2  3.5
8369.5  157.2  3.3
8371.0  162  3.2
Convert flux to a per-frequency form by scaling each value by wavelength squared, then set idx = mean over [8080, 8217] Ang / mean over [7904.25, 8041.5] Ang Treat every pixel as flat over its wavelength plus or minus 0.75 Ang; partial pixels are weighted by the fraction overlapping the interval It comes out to 1.2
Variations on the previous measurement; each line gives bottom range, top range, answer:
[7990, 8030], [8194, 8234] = 1.14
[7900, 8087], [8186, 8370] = 1.22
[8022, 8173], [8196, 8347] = 1.04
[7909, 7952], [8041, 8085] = 1.30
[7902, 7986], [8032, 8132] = 1.28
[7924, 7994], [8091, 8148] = 1.31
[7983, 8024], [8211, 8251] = 1.23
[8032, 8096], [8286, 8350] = 1.09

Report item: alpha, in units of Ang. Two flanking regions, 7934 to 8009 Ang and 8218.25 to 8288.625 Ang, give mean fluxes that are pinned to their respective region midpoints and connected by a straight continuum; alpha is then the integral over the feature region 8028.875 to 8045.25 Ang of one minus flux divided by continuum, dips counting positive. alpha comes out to -0.9 Ang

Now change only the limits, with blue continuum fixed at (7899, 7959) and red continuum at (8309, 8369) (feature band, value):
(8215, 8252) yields -3.88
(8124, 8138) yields -4.00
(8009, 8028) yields -1.85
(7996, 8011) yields -1.11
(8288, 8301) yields -0.71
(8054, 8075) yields -3.10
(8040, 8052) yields -1.49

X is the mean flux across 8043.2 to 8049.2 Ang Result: 151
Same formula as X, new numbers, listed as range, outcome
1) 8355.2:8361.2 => 163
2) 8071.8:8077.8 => 158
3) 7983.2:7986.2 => 138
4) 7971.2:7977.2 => 140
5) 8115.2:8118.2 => 159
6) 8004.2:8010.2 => 141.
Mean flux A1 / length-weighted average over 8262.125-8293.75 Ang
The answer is 165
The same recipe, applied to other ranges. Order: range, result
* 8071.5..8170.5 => 166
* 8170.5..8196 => 149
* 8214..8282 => 165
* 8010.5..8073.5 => 151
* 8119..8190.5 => 167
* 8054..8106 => 158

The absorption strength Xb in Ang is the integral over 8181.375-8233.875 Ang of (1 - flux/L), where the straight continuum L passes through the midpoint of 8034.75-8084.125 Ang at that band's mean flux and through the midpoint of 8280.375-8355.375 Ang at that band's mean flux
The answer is 2.3 Ang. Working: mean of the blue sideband 155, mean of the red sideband 159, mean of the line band 150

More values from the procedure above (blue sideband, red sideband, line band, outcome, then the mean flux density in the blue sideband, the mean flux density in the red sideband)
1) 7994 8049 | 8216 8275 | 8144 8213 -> 1.24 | 145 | 165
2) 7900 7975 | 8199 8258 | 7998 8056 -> -3.53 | 127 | 163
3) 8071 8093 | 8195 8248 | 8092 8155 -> -3.65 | 159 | 158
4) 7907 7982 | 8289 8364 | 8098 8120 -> -3.08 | 129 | 159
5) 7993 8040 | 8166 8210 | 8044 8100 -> -4.20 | 144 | 151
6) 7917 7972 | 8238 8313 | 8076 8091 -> -1.70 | 129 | 164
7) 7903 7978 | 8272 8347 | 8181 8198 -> 2.25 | 128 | 160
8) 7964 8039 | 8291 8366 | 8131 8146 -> -2.48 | 142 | 158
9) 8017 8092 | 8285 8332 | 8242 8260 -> -0.89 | 153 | 159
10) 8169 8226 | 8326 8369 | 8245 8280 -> -2.39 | 153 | 158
